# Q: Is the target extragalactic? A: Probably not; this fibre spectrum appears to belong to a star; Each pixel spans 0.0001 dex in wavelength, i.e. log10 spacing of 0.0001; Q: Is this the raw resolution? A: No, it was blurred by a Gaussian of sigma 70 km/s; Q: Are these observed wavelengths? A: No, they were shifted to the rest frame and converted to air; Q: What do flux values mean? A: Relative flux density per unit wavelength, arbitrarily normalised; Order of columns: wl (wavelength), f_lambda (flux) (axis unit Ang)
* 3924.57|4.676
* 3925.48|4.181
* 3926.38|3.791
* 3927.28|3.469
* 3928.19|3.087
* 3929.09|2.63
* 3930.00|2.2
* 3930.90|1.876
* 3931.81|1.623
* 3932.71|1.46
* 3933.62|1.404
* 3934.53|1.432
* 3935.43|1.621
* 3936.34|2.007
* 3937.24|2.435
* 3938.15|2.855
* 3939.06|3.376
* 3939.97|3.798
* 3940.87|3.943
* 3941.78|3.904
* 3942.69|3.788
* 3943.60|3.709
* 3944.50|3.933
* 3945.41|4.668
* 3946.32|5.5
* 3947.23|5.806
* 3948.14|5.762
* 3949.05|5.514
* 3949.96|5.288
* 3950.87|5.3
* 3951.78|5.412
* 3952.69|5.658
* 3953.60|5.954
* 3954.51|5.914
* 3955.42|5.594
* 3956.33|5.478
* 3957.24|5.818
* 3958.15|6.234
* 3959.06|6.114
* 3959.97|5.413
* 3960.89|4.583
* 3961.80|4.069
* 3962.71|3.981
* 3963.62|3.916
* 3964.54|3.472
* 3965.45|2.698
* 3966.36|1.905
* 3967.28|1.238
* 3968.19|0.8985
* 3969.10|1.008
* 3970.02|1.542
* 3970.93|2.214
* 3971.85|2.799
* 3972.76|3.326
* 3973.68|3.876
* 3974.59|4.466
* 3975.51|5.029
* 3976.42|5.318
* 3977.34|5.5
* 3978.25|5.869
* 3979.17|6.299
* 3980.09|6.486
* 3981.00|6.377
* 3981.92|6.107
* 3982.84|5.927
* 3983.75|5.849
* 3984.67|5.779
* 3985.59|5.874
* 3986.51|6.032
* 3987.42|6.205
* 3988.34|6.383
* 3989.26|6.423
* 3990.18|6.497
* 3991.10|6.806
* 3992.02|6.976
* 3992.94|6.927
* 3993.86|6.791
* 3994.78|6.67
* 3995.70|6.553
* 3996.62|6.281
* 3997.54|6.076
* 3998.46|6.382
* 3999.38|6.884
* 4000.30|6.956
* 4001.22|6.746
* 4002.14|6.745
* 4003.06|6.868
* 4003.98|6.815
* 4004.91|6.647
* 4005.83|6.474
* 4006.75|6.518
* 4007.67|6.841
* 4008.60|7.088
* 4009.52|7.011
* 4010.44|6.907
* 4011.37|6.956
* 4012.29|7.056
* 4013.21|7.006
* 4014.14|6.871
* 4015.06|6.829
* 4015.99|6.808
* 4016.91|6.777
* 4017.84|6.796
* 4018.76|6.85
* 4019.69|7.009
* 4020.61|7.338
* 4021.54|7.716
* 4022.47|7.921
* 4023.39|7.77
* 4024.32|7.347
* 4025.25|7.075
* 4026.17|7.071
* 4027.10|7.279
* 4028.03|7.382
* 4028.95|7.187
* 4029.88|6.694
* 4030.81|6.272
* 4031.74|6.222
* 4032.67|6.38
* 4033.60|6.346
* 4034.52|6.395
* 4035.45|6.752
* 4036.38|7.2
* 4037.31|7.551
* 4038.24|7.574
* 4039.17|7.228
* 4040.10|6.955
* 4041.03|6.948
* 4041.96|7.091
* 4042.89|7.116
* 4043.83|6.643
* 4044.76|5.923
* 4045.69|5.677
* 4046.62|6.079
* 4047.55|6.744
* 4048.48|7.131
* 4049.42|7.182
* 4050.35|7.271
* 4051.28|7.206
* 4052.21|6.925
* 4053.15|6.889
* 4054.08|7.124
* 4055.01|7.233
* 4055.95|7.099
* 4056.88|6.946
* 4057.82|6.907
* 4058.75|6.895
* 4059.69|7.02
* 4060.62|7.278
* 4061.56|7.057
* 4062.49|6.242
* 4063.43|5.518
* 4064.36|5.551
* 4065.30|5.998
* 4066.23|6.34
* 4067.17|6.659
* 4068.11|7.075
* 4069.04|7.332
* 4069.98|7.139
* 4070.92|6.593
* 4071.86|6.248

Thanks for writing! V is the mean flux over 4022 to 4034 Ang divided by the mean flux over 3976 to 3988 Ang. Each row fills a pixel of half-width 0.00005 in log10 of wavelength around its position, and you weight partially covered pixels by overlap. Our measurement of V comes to 1.2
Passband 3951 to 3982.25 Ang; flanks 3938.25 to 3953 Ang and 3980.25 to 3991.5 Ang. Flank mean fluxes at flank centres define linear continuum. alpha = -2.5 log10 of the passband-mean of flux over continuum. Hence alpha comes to 0.22 mag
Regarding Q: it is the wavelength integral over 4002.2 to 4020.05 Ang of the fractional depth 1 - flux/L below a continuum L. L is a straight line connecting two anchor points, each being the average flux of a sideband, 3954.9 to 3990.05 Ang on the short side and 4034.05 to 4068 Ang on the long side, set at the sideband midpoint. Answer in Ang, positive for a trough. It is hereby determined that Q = -3.6 Ang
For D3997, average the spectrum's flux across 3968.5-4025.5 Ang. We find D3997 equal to 6.17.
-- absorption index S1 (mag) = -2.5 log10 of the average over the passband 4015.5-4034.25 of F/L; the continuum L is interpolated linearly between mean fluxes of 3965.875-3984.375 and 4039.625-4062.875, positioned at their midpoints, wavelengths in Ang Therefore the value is -0.19 mag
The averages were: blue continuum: 4.12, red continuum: 6.87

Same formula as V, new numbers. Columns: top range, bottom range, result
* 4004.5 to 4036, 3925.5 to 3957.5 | 1.79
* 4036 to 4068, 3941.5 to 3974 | 1.61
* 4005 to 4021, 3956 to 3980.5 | 1.70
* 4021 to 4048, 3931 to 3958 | 1.69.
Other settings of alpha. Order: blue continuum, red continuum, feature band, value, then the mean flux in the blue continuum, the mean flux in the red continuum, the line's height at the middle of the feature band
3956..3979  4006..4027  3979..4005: -0.18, 3.89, 7.07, 5.48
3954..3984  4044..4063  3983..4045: -0.20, 4.4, 6.84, 5.7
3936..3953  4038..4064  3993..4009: -0.18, 4.36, 6.84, 5.67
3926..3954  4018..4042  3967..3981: 0.29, 3.65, 7.06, 4.94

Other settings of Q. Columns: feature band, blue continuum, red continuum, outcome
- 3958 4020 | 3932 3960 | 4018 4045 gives 1.3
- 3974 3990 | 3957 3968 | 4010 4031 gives -2.6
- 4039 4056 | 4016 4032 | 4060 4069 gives -0.3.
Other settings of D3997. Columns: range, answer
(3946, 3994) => 5.01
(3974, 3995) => 6.09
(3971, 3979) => 4.47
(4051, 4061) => 7.04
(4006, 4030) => 7.08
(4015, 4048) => 6.92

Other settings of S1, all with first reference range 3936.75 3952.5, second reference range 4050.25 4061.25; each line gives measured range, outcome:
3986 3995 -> -0.19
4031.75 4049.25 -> -0.01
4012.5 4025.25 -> -0.16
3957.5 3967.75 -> 0.21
